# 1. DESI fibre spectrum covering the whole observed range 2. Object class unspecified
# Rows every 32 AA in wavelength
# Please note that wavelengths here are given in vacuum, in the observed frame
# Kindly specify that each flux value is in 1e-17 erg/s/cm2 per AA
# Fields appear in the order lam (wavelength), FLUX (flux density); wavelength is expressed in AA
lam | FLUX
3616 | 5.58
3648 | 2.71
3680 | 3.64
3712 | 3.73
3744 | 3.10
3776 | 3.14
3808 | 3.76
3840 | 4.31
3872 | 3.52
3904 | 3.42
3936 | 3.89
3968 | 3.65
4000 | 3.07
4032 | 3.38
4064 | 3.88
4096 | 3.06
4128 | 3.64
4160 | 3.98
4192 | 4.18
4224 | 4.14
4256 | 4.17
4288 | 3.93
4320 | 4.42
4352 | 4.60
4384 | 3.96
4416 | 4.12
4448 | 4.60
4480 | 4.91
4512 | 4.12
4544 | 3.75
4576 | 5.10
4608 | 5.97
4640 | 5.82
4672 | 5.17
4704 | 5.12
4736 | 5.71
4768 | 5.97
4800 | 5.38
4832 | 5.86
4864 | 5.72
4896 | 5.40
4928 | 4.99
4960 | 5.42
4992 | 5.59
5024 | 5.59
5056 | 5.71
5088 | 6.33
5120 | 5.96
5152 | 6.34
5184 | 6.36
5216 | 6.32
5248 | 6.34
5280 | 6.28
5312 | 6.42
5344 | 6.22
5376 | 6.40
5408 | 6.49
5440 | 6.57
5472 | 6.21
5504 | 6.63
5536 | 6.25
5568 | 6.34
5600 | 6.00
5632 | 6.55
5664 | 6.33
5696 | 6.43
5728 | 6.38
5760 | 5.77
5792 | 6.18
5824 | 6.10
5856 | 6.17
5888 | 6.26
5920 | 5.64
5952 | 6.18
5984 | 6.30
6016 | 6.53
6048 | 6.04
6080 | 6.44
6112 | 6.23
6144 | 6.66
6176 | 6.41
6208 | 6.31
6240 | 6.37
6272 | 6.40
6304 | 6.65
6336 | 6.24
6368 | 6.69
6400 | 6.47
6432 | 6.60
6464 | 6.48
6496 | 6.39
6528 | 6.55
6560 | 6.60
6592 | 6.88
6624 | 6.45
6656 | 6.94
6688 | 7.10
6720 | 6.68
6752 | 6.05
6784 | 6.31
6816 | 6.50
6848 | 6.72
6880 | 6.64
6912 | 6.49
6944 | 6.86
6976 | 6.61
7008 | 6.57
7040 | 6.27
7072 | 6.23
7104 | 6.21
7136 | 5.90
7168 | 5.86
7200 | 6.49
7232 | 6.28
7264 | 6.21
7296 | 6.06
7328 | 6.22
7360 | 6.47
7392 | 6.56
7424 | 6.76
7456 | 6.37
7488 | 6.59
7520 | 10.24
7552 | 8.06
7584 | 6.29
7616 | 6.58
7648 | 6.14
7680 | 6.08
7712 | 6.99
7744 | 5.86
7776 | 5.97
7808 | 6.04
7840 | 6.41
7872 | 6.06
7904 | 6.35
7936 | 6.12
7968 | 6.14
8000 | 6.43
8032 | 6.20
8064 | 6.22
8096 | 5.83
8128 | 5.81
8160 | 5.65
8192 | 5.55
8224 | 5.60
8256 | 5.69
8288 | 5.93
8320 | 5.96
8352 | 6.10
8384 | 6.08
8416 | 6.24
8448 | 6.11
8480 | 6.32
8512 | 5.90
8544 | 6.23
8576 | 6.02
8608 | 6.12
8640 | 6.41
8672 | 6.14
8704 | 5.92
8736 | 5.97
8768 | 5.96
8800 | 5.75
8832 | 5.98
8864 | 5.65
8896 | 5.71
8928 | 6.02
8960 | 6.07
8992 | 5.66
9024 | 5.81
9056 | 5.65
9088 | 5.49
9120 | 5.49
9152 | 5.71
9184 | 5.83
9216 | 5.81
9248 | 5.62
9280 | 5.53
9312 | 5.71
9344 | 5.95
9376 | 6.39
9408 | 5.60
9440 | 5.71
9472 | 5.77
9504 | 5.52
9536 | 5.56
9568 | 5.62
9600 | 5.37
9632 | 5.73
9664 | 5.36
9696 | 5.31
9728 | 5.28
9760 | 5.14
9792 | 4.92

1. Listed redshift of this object 0.15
